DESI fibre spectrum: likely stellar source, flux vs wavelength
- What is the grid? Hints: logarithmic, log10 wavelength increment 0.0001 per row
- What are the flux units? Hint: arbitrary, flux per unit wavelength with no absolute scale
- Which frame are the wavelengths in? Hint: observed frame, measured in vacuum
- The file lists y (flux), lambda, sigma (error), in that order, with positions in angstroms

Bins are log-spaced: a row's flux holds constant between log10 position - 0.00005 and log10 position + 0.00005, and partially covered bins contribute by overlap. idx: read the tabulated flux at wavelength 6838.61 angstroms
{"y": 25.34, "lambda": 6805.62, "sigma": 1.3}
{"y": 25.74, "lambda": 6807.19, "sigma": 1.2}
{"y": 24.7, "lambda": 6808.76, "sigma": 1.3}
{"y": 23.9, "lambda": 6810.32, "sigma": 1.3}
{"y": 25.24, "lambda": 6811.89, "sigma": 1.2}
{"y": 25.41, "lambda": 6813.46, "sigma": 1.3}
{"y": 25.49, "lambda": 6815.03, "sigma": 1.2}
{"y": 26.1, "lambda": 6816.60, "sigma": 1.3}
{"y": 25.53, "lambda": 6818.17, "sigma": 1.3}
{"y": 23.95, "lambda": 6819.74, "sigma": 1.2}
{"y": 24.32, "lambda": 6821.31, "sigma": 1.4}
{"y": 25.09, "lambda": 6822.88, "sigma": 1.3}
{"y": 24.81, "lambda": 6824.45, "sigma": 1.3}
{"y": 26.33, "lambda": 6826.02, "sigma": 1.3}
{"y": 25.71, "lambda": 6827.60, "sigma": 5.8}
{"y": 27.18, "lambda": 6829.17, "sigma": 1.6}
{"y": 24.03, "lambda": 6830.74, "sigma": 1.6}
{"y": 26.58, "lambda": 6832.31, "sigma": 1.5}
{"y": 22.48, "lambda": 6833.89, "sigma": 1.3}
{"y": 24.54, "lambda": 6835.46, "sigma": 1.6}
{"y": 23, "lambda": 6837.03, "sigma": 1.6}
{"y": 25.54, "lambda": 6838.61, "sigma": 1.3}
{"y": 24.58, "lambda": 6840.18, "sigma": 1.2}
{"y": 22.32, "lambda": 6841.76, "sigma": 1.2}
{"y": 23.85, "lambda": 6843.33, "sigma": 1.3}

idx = 25.54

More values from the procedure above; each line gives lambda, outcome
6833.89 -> 22.48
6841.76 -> 22.32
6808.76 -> 24.7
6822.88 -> 25.09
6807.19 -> 25.74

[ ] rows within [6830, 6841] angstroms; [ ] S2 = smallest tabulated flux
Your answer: 22.48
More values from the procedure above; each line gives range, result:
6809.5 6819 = 23.9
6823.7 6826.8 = 24.81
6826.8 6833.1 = 24.03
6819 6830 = 23.95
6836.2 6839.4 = 23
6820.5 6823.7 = 24.32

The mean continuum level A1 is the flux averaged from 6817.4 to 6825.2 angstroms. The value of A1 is 24.7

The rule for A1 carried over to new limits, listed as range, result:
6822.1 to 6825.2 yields 25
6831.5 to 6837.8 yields 24.2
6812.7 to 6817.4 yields 25.7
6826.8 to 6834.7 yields 25.2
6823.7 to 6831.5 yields 25.6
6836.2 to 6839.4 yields 24.3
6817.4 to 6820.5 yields 24.7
